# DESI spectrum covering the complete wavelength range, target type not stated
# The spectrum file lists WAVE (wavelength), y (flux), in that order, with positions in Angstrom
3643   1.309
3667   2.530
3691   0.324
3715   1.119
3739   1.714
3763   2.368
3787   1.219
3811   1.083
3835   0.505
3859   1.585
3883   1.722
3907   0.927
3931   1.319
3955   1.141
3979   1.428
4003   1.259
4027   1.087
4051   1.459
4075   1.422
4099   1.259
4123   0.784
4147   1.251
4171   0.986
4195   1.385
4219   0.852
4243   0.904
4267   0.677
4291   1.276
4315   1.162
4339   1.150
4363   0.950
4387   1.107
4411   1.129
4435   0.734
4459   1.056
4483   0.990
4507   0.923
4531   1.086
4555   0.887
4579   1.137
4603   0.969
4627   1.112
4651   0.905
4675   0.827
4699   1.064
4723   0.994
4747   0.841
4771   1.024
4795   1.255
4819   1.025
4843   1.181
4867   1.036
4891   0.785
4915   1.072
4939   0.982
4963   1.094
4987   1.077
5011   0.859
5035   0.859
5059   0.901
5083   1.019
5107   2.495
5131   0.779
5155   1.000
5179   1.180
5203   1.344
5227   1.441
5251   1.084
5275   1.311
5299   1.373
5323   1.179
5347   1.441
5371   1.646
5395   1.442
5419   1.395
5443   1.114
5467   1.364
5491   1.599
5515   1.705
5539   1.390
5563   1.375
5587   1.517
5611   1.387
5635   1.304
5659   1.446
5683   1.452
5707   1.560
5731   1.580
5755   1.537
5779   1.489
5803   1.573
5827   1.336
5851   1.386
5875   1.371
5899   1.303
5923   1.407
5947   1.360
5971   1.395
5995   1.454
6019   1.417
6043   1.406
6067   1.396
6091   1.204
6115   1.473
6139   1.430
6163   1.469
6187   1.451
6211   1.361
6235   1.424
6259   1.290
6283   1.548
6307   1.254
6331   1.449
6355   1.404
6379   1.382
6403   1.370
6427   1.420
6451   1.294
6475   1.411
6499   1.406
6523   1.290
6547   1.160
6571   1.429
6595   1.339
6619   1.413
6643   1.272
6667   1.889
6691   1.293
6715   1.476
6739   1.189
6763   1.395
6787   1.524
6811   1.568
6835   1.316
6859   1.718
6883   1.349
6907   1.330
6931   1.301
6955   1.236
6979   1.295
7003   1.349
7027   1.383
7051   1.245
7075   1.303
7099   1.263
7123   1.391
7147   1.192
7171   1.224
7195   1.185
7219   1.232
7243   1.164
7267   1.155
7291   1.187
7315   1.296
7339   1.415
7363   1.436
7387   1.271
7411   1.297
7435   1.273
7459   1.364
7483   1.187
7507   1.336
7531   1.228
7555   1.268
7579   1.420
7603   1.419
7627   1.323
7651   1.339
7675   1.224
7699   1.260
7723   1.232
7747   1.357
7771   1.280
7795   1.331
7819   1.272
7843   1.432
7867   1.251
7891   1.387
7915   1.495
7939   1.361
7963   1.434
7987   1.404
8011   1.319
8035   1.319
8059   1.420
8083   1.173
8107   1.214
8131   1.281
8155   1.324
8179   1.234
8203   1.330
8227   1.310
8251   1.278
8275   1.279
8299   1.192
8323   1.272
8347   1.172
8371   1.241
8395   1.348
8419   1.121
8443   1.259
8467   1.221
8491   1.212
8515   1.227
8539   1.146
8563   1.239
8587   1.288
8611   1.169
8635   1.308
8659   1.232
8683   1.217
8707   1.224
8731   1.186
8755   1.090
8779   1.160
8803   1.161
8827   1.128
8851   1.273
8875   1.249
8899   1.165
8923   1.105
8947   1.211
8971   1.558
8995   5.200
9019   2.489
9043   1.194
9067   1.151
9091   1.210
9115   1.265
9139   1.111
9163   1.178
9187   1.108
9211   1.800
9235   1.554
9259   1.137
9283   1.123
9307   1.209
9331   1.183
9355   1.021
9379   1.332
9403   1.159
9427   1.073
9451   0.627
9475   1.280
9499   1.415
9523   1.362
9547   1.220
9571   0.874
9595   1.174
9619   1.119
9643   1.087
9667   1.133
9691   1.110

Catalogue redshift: 0.371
